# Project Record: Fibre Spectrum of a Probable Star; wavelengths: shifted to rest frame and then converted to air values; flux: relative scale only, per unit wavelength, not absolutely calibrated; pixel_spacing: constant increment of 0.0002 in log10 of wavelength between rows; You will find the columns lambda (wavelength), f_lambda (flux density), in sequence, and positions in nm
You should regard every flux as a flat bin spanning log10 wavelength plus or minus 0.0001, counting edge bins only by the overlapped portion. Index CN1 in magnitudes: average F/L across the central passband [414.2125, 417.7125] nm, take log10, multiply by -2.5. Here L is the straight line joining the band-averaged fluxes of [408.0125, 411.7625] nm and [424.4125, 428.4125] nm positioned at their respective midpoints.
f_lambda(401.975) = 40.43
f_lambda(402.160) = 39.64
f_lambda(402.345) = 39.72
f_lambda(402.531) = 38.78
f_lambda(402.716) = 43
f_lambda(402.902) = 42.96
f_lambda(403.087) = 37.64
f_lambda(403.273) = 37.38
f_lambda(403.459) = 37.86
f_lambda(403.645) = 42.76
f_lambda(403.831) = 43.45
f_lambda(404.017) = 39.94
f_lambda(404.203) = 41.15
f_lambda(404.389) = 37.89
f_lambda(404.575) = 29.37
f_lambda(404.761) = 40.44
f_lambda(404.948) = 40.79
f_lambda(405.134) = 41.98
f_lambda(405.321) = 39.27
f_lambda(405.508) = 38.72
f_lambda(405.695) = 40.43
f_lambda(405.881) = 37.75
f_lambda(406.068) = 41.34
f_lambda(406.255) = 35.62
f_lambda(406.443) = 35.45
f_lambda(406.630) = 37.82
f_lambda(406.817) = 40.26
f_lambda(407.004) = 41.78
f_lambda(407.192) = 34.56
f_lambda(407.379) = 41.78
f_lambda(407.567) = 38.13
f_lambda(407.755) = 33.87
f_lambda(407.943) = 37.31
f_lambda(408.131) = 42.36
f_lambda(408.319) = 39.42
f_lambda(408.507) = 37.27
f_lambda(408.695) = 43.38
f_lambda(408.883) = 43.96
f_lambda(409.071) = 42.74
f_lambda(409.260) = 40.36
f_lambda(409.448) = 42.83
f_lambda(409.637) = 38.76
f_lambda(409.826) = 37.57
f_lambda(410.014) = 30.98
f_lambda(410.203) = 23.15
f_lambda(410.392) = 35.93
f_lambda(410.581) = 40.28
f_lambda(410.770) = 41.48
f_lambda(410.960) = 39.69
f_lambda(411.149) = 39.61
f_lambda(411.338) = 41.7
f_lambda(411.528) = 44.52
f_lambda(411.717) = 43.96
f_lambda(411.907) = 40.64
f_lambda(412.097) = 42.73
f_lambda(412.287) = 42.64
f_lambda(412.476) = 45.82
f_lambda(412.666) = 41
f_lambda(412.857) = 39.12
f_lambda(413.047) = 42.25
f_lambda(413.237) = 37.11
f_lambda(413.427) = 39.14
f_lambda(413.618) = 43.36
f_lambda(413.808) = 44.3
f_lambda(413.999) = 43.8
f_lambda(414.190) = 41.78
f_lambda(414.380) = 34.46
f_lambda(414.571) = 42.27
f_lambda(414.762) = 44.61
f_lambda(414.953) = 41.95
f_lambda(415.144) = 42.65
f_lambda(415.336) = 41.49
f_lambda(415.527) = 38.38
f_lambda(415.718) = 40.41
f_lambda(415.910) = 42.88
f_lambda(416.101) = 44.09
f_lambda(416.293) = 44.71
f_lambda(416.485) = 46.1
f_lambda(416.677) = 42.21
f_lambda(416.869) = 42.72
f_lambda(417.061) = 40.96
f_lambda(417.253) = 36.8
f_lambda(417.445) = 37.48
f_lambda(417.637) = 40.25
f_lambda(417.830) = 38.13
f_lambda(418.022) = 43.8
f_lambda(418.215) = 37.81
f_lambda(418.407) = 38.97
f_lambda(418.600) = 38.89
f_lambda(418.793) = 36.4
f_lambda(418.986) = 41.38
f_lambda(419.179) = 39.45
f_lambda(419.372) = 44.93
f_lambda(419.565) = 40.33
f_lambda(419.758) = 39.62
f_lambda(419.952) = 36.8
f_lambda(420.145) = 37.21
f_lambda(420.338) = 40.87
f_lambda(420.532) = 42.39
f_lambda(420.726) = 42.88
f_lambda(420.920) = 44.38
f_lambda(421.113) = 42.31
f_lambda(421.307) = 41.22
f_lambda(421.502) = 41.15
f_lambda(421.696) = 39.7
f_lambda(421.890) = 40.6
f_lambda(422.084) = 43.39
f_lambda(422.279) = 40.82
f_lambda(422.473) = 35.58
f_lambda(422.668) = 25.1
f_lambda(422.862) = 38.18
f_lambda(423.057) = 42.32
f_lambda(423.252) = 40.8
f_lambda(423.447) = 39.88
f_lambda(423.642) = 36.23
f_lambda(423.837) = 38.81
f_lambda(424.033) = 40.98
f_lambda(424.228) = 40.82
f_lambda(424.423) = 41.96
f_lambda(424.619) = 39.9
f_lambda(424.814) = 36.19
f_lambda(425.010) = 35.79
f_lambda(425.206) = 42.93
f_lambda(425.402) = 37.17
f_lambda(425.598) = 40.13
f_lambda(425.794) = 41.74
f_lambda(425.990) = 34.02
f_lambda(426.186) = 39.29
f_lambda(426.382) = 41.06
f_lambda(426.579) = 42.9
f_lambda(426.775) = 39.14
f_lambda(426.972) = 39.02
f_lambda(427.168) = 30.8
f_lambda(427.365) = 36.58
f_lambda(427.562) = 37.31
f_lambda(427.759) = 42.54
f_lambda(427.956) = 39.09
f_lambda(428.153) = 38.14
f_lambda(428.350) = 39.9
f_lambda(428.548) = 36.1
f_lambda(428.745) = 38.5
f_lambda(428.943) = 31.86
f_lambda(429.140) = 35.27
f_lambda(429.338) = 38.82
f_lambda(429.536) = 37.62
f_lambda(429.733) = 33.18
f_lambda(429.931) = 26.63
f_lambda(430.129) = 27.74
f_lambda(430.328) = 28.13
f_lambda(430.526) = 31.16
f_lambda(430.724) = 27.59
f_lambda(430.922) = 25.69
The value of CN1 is -0.06 mag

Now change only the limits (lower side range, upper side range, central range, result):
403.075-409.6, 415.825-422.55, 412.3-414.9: -0.036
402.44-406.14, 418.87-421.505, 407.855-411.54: 0.029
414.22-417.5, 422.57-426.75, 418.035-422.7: 0.005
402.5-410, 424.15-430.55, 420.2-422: -0.107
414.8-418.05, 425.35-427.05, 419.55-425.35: 0.017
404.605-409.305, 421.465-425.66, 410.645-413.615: -0.061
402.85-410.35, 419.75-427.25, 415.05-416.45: -0.085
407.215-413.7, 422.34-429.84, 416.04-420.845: -0.046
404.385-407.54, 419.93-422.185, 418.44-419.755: 0.020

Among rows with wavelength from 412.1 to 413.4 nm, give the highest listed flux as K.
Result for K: 45.82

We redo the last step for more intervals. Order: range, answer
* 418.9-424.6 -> 44.93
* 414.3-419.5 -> 46.1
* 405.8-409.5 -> 43.96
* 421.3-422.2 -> 43.39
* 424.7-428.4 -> 42.93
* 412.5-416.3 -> 44.71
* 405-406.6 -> 41.98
